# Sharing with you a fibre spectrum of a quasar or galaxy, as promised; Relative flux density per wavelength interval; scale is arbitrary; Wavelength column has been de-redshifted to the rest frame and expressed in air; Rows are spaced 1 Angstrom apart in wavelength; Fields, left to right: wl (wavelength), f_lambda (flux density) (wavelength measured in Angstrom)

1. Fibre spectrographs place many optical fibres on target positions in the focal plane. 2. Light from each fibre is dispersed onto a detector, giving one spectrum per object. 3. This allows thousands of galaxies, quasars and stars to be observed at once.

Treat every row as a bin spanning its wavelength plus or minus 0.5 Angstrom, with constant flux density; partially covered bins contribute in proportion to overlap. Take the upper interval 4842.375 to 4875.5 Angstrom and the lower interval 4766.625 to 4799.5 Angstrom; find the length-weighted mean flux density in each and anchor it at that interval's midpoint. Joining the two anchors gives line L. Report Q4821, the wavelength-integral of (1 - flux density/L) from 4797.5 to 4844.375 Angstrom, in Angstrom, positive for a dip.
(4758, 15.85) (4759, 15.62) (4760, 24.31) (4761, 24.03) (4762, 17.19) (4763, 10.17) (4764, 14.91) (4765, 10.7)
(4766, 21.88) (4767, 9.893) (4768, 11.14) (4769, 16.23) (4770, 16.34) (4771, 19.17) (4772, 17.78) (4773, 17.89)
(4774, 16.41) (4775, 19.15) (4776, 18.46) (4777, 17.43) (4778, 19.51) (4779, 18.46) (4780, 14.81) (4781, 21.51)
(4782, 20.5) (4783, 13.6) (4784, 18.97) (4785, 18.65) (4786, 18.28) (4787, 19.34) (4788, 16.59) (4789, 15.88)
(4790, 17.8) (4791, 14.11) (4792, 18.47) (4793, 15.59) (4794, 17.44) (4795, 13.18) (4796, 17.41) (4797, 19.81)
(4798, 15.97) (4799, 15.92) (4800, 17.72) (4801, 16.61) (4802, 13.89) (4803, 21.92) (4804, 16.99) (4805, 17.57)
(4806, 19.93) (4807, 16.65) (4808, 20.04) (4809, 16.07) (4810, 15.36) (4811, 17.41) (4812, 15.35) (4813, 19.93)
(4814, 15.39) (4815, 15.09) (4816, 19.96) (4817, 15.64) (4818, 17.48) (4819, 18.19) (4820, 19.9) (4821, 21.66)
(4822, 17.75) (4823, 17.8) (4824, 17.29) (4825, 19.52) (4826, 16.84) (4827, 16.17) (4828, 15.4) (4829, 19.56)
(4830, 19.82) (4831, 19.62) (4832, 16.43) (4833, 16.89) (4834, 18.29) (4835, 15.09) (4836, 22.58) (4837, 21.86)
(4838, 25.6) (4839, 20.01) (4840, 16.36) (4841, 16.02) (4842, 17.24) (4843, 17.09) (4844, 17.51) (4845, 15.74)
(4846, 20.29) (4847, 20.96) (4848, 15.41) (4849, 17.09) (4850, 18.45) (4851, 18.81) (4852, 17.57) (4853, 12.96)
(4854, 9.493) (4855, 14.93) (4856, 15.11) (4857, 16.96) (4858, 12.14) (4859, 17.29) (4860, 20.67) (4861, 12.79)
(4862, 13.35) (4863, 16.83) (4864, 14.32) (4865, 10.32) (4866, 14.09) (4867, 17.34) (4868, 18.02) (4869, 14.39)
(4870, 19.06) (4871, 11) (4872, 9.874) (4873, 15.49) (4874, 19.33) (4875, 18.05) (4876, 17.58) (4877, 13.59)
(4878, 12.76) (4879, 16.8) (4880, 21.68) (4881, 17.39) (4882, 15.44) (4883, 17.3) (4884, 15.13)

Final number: -4.2 Angstrom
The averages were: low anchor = 17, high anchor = 15.8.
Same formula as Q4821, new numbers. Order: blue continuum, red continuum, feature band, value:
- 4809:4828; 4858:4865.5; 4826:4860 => -3.0 Angstrom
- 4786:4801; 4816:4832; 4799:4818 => 0.2 Angstrom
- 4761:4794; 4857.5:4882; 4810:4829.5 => -1.6 Angstrom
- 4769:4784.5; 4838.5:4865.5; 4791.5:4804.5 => 0.3 Angstrom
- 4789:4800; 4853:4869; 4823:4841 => -3.4 Angstrom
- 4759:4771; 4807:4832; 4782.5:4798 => -0.1 Angstrom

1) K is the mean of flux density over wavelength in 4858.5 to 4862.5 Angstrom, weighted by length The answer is 16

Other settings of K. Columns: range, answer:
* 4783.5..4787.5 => 18.8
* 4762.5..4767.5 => 13.5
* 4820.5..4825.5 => 18.8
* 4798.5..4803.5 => 17.2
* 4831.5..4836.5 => 17.9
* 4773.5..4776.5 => 18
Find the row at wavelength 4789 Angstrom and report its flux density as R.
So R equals 15.88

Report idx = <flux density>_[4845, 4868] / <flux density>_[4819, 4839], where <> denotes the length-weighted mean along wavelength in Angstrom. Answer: 0.84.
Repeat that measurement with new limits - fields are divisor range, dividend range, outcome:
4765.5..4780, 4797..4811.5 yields 1.02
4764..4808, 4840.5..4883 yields 0.93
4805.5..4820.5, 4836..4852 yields 1.07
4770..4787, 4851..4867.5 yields 0.82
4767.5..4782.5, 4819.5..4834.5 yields 1.03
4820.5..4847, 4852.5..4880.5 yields 0.83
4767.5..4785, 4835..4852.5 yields 1.06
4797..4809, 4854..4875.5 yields 0.86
